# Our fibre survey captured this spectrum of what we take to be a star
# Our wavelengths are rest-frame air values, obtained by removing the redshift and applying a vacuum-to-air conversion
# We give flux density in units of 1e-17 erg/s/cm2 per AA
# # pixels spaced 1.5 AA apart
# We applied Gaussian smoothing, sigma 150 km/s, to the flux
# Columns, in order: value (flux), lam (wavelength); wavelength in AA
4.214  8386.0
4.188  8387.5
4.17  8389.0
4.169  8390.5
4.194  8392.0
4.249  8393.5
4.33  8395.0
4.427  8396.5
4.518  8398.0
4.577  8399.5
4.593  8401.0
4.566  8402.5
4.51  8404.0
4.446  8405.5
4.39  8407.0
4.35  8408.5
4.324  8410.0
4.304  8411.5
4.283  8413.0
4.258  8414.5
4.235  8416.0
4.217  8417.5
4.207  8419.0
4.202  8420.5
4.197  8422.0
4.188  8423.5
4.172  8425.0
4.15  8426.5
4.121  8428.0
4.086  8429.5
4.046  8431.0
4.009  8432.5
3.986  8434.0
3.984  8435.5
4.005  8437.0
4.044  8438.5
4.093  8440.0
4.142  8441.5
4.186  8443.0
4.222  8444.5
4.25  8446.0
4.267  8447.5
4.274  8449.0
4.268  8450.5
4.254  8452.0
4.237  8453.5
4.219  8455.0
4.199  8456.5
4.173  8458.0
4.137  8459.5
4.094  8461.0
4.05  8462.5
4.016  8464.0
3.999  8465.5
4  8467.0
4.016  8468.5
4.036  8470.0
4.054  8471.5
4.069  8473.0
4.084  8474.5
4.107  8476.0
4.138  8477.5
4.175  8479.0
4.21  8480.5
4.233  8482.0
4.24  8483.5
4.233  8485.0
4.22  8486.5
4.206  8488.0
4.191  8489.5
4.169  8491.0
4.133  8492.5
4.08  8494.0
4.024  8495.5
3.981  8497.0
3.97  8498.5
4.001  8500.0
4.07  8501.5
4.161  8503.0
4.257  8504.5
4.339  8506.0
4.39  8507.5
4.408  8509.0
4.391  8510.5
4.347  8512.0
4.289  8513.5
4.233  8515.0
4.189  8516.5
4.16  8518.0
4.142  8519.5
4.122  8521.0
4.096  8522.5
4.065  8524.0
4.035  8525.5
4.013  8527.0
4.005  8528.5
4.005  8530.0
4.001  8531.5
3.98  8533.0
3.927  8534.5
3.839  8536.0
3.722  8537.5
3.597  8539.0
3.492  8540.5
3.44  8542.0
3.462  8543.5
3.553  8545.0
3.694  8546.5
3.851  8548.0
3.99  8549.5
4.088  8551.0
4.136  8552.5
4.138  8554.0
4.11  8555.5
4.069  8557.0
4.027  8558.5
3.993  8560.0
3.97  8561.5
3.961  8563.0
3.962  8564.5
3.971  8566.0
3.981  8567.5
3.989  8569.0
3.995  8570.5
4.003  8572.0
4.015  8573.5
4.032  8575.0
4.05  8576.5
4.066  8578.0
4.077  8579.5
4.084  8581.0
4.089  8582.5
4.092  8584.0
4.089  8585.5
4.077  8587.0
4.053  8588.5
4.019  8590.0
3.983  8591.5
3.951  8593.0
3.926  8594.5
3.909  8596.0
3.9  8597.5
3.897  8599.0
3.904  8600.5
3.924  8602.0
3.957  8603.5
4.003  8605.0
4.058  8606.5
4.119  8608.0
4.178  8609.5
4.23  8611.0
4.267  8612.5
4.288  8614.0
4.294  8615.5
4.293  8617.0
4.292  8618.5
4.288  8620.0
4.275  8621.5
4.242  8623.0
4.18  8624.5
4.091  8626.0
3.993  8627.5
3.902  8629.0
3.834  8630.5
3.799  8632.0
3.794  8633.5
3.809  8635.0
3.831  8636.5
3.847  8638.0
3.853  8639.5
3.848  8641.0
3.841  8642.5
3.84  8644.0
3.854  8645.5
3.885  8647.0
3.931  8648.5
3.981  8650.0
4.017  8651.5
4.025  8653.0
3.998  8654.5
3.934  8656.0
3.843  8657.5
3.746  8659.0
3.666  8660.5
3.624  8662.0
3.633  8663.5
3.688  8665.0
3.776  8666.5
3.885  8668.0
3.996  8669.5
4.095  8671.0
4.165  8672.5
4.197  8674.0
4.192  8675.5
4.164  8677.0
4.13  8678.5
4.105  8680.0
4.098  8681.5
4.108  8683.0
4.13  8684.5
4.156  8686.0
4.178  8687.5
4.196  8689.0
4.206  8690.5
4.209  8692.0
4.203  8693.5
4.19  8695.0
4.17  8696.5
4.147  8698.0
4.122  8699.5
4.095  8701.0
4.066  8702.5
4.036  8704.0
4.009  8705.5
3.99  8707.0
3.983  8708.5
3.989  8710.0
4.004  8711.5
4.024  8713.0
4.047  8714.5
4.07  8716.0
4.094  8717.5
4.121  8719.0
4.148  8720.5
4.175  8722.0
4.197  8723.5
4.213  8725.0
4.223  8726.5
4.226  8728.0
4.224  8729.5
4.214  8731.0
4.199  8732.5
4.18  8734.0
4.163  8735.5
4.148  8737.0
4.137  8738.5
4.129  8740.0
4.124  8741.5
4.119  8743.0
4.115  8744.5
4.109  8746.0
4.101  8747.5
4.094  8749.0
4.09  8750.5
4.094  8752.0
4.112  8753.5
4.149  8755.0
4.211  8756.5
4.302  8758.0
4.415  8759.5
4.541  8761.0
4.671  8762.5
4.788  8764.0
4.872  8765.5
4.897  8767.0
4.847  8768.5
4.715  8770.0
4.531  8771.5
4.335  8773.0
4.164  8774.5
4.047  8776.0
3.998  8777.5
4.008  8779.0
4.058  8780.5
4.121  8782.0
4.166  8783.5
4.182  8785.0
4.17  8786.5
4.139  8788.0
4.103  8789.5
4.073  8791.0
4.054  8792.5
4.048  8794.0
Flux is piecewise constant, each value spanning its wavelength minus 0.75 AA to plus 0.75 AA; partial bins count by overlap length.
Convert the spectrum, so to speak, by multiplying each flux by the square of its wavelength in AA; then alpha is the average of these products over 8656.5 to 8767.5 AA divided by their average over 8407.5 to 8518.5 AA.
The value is 1.1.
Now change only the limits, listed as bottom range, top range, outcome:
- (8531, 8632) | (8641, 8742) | 1.04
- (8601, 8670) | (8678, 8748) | 1.06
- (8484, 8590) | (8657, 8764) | 1.06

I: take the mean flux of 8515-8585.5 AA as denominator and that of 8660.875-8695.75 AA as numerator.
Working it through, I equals 1.0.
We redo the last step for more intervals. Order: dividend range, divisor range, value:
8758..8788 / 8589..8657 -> 1.10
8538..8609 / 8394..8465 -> 0.93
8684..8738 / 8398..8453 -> 0.98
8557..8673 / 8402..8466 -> 0.95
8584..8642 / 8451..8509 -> 0.97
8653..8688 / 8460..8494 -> 0.97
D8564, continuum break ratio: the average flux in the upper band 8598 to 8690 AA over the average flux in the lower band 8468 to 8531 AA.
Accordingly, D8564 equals 0.97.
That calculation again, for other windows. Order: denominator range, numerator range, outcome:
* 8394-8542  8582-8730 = 0.97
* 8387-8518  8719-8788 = 1.01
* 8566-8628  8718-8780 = 1.05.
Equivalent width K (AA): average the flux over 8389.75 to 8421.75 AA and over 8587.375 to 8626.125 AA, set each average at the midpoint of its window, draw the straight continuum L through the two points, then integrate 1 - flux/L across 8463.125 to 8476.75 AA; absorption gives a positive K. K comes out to 0.72 AA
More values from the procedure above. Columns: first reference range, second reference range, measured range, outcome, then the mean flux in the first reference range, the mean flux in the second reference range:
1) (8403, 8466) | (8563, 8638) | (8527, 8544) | 1.30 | 4.19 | 4.04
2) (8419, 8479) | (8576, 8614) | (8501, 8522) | -0.83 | 4.12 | 4.04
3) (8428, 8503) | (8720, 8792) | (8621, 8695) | 3.98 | 4.12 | 4.25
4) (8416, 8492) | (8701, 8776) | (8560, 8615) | 2.01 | 4.14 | 4.23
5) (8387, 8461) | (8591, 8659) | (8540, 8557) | 1.08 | 4.24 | 4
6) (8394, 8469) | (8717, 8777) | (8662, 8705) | 1.94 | 4.22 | 4.28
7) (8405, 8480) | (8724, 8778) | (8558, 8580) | 1.09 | 4.16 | 4.29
